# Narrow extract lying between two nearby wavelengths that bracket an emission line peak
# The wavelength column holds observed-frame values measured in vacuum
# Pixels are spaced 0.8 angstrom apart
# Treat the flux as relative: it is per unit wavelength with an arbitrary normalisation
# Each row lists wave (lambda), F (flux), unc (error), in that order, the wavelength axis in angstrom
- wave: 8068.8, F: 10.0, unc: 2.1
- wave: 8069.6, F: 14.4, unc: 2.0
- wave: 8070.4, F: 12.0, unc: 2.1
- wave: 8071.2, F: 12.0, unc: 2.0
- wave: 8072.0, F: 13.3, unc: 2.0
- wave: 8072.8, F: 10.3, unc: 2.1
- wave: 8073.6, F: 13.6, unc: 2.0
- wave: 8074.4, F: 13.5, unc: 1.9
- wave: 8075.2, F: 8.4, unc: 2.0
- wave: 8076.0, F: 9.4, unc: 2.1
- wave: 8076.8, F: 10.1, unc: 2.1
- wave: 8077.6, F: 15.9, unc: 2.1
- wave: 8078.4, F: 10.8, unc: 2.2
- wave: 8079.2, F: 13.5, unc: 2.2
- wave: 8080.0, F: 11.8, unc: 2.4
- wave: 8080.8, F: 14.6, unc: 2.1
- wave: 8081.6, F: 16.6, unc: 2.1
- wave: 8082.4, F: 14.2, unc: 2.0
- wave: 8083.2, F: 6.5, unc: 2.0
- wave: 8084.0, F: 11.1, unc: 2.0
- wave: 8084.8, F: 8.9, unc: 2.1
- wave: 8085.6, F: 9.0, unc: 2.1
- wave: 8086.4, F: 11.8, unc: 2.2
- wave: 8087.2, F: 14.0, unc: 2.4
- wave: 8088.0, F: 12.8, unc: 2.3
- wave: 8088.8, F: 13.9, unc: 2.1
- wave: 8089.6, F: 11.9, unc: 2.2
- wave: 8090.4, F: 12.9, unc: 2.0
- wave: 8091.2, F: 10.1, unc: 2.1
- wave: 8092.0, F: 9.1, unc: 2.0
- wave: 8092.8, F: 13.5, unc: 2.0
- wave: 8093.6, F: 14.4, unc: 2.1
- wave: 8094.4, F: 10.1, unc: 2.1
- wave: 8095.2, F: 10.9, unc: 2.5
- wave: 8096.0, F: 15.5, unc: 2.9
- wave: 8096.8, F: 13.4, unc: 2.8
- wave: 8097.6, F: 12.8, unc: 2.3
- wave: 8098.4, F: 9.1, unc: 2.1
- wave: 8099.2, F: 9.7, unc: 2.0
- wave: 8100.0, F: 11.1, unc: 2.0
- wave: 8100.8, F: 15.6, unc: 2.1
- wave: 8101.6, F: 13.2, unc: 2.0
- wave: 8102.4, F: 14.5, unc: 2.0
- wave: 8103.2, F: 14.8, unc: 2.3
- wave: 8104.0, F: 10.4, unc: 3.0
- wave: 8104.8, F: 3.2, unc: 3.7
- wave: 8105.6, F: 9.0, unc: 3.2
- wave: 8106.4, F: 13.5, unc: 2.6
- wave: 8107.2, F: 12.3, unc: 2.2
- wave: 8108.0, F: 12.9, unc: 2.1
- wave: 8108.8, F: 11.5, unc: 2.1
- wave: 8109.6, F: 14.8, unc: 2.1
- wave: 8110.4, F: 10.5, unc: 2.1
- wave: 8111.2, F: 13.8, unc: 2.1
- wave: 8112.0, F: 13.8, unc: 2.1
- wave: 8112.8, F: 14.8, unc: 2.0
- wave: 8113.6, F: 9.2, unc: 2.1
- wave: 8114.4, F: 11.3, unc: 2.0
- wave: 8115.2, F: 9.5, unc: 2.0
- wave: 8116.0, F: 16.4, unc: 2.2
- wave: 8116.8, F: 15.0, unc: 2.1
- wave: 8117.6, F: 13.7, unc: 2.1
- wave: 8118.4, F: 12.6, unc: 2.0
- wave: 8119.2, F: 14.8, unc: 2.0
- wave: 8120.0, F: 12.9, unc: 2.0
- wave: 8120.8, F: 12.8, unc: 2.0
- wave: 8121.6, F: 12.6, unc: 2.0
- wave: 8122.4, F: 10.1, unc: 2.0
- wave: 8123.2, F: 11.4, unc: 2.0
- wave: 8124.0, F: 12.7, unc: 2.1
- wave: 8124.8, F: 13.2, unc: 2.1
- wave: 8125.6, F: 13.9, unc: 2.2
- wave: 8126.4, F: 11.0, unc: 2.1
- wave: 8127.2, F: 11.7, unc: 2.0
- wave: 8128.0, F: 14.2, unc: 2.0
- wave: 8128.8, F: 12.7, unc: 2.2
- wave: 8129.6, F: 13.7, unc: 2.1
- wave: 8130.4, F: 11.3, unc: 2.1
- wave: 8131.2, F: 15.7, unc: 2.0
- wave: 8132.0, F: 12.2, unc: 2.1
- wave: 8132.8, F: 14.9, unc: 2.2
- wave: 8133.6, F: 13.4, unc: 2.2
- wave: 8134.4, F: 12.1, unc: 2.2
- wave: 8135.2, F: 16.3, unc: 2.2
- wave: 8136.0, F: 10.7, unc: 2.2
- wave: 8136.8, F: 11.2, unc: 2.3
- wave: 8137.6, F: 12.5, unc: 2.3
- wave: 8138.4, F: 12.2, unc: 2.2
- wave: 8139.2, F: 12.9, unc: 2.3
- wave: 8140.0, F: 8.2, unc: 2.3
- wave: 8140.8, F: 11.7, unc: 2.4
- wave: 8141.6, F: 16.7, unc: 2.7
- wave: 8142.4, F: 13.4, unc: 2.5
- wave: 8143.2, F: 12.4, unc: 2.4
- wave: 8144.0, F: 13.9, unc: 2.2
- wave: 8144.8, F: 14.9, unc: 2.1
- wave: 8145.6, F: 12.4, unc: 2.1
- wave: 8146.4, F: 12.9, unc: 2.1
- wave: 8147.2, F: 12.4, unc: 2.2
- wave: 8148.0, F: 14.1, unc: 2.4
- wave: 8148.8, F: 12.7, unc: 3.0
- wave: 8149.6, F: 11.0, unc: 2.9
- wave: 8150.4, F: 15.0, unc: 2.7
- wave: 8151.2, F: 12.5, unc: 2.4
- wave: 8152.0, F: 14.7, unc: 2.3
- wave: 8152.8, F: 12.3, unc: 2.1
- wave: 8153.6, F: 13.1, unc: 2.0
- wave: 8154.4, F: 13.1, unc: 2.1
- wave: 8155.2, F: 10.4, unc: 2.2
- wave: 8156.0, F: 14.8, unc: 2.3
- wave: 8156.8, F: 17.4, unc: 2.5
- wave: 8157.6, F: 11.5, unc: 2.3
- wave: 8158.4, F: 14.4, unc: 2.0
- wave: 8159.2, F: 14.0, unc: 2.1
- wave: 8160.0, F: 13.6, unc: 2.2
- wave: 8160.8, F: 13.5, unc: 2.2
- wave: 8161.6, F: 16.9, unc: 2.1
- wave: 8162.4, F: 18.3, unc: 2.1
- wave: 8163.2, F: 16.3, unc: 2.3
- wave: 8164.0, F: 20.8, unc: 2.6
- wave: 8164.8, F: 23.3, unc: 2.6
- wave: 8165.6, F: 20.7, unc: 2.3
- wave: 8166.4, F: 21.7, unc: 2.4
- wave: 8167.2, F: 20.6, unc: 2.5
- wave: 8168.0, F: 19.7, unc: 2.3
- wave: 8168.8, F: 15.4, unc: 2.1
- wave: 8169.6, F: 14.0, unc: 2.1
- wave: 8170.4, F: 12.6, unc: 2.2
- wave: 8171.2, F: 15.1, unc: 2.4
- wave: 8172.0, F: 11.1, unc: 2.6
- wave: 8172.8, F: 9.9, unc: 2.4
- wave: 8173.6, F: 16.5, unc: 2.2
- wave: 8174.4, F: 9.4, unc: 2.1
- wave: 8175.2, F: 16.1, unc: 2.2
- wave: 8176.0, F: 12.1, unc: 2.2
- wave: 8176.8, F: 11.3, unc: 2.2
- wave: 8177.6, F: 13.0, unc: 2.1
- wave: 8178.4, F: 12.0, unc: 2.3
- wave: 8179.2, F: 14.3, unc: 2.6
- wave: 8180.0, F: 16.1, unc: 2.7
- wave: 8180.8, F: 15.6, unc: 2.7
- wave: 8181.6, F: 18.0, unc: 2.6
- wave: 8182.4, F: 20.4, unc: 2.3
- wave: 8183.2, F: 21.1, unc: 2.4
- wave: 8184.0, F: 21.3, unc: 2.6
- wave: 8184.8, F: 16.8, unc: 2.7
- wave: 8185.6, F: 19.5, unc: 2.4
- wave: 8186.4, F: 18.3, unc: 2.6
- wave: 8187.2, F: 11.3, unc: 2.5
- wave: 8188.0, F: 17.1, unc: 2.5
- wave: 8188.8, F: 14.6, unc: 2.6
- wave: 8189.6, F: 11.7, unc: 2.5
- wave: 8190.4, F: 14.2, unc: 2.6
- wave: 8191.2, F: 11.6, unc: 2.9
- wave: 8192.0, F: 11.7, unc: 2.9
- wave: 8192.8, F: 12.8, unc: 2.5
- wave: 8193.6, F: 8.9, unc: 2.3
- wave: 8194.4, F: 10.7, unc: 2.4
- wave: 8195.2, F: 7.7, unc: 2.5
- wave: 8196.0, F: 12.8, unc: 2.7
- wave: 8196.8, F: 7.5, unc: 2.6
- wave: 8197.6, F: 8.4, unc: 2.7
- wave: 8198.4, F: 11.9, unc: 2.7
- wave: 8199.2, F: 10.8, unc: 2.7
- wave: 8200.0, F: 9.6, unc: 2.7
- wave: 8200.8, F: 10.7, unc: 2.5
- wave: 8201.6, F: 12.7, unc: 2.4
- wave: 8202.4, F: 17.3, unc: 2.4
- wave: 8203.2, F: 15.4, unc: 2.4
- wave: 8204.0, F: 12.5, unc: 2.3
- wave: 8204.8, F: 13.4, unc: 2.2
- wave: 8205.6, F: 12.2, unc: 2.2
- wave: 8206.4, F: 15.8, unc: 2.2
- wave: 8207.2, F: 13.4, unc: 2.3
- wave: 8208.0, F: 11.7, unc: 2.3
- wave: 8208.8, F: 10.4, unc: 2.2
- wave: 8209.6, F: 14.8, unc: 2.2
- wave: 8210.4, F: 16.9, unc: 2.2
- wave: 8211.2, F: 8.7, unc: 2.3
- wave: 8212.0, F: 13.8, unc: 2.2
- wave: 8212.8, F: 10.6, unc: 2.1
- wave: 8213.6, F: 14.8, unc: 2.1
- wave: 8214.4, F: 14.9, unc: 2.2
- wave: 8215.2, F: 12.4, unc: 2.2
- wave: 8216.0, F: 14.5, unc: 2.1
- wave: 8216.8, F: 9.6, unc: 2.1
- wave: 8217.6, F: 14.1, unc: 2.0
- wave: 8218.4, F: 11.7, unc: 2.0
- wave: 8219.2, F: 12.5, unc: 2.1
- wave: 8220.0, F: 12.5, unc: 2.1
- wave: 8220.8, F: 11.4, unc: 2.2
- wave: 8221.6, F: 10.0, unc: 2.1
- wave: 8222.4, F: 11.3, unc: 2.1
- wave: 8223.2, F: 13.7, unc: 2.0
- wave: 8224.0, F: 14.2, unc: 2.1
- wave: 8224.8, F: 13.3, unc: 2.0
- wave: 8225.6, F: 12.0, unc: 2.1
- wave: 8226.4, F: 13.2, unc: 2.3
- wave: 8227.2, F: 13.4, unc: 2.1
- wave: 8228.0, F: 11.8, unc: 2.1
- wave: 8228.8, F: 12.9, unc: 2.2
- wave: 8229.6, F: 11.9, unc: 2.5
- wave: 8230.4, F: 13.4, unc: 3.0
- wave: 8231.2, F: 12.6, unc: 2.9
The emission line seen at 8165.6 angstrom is [S II] 6716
